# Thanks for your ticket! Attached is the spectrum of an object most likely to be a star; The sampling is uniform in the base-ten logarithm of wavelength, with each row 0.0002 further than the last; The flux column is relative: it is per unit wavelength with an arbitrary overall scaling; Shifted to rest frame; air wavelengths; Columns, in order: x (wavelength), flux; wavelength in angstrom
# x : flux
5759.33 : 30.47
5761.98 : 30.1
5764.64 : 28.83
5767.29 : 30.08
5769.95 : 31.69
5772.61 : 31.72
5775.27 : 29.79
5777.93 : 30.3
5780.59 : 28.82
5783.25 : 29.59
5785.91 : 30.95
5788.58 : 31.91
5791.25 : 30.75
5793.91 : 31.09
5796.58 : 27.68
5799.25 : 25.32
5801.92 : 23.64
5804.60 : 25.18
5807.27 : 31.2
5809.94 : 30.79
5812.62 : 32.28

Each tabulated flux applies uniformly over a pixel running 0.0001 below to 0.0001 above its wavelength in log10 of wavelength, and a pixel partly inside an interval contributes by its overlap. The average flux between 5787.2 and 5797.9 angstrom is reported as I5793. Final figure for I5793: 30.4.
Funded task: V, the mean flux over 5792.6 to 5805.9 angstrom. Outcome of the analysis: 26.6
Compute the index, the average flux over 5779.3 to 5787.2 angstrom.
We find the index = 29.8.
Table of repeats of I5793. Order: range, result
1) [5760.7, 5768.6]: 29.7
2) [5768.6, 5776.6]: 31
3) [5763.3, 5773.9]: 30.6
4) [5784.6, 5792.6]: 31.2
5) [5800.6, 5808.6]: 26.7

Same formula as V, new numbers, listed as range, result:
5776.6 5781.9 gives 29.6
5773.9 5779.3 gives 30.1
